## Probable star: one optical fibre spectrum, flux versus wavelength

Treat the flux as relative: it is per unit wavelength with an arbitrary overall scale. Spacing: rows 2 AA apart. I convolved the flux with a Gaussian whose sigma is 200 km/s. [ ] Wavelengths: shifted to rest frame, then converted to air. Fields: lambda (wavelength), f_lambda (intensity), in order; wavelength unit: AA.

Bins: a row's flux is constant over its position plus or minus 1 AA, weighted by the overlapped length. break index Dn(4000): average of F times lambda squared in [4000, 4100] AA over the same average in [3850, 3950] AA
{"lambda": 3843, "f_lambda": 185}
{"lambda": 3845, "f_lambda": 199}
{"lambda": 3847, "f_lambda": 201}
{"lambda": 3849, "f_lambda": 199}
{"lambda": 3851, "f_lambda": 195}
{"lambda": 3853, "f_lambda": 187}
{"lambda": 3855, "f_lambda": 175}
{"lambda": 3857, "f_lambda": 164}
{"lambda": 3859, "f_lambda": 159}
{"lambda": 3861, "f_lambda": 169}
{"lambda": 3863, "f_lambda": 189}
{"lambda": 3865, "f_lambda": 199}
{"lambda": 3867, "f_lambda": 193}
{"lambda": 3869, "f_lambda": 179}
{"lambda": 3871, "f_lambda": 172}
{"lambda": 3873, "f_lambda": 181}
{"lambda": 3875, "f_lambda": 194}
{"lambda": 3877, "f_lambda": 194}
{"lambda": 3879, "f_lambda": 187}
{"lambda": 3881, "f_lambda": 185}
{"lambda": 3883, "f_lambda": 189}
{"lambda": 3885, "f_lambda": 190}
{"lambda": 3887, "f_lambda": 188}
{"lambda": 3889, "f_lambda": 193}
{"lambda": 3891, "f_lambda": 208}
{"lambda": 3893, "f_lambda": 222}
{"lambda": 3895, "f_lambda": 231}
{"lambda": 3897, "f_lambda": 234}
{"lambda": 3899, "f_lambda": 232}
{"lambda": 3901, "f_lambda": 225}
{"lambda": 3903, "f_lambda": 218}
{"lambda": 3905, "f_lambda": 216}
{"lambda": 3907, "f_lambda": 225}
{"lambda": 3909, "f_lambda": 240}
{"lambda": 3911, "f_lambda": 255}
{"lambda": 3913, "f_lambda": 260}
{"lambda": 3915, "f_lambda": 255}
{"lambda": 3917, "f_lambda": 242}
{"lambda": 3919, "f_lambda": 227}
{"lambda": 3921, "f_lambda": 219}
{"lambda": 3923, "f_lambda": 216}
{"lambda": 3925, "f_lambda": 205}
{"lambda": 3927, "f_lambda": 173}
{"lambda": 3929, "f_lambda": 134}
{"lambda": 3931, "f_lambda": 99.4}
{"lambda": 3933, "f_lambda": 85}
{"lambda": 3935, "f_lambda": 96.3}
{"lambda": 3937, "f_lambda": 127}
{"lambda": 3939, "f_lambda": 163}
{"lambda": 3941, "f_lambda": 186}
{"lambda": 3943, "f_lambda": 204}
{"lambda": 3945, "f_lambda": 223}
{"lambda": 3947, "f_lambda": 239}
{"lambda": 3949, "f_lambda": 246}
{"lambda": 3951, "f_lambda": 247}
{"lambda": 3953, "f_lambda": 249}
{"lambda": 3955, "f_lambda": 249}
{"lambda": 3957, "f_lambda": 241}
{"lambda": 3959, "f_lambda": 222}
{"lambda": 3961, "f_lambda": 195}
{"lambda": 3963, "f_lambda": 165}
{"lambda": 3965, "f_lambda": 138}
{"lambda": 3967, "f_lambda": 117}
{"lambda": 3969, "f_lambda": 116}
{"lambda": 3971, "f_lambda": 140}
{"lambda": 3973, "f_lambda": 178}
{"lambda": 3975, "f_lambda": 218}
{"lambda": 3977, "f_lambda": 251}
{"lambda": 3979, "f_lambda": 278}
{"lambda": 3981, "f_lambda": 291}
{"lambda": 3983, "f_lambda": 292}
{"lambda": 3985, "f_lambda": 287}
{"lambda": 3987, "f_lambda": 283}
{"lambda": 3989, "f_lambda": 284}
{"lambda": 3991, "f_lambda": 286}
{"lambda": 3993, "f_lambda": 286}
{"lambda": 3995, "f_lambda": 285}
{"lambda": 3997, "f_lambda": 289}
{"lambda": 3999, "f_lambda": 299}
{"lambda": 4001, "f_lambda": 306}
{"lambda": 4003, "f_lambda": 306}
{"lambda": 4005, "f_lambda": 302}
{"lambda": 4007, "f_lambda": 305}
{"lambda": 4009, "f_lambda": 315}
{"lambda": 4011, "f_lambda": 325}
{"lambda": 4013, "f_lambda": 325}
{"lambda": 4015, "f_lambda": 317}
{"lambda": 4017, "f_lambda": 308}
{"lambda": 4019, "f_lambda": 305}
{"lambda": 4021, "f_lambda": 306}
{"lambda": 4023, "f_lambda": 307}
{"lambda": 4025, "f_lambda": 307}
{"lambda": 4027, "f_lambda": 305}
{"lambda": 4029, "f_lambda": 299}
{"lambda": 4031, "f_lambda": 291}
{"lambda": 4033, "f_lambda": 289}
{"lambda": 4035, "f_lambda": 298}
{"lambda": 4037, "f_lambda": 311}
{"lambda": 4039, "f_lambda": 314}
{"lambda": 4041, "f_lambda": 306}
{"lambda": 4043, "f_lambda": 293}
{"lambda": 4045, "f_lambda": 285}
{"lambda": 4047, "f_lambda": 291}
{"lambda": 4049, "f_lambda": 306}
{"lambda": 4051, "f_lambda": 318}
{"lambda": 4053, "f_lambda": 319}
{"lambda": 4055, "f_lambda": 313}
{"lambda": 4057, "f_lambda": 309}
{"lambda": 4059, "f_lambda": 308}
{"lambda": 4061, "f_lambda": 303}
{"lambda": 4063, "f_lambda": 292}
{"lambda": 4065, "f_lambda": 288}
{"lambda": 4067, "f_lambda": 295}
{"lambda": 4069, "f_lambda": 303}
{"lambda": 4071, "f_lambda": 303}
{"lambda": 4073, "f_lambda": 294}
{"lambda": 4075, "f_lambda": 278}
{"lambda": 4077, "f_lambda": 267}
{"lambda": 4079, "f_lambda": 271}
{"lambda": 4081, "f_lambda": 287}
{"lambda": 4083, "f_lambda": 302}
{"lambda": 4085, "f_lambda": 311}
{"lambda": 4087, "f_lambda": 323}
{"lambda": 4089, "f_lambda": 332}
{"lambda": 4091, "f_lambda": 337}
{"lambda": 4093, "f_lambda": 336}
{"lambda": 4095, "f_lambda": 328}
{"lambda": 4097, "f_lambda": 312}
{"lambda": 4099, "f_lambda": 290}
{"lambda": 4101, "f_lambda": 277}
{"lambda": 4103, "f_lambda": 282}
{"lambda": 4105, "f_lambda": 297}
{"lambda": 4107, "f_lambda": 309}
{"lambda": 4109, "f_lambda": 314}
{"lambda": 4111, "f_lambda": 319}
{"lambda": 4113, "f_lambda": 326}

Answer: 1.7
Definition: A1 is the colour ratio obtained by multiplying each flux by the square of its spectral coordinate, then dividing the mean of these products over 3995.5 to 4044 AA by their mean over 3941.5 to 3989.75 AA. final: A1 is 1.4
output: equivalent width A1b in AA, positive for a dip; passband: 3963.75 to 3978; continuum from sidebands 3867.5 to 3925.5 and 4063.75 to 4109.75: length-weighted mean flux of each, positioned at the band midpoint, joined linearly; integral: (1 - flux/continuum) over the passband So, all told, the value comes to 4.7 AA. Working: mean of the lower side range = 213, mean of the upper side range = 301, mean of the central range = 165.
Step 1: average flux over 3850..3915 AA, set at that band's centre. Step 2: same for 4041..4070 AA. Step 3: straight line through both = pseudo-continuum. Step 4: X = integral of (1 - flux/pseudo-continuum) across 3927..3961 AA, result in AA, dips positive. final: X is 7.3 AA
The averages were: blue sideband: 202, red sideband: 302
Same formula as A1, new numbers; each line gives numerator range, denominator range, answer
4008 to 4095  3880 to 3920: 1.48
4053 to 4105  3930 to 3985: 1.63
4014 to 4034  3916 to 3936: 1.88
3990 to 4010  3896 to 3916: 1.32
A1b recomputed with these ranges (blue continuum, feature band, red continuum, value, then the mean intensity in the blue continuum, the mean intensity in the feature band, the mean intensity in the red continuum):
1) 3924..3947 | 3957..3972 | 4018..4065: 2.6 AA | 158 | 162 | 303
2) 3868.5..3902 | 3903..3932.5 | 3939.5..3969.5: -1.2 AA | 201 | 210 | 203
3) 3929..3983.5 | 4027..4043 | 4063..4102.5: -2.5 AA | 193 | 301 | 301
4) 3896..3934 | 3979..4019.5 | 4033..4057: -4.3 AA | 208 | 299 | 304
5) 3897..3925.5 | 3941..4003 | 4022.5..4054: 6.8 AA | 232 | 237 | 302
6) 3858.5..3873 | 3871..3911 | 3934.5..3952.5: -4.8 AA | 181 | 208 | 197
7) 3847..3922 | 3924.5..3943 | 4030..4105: 7.1 AA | 205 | 143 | 302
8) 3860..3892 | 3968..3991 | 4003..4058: 2.4 AA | 188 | 240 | 306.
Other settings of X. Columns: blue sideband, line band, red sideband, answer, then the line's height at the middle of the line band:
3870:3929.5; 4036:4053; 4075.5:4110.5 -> -1.4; 281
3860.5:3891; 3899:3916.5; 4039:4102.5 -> -2.5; 207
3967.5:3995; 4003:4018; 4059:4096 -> -2.9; 262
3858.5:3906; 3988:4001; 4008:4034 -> -0.1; 287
